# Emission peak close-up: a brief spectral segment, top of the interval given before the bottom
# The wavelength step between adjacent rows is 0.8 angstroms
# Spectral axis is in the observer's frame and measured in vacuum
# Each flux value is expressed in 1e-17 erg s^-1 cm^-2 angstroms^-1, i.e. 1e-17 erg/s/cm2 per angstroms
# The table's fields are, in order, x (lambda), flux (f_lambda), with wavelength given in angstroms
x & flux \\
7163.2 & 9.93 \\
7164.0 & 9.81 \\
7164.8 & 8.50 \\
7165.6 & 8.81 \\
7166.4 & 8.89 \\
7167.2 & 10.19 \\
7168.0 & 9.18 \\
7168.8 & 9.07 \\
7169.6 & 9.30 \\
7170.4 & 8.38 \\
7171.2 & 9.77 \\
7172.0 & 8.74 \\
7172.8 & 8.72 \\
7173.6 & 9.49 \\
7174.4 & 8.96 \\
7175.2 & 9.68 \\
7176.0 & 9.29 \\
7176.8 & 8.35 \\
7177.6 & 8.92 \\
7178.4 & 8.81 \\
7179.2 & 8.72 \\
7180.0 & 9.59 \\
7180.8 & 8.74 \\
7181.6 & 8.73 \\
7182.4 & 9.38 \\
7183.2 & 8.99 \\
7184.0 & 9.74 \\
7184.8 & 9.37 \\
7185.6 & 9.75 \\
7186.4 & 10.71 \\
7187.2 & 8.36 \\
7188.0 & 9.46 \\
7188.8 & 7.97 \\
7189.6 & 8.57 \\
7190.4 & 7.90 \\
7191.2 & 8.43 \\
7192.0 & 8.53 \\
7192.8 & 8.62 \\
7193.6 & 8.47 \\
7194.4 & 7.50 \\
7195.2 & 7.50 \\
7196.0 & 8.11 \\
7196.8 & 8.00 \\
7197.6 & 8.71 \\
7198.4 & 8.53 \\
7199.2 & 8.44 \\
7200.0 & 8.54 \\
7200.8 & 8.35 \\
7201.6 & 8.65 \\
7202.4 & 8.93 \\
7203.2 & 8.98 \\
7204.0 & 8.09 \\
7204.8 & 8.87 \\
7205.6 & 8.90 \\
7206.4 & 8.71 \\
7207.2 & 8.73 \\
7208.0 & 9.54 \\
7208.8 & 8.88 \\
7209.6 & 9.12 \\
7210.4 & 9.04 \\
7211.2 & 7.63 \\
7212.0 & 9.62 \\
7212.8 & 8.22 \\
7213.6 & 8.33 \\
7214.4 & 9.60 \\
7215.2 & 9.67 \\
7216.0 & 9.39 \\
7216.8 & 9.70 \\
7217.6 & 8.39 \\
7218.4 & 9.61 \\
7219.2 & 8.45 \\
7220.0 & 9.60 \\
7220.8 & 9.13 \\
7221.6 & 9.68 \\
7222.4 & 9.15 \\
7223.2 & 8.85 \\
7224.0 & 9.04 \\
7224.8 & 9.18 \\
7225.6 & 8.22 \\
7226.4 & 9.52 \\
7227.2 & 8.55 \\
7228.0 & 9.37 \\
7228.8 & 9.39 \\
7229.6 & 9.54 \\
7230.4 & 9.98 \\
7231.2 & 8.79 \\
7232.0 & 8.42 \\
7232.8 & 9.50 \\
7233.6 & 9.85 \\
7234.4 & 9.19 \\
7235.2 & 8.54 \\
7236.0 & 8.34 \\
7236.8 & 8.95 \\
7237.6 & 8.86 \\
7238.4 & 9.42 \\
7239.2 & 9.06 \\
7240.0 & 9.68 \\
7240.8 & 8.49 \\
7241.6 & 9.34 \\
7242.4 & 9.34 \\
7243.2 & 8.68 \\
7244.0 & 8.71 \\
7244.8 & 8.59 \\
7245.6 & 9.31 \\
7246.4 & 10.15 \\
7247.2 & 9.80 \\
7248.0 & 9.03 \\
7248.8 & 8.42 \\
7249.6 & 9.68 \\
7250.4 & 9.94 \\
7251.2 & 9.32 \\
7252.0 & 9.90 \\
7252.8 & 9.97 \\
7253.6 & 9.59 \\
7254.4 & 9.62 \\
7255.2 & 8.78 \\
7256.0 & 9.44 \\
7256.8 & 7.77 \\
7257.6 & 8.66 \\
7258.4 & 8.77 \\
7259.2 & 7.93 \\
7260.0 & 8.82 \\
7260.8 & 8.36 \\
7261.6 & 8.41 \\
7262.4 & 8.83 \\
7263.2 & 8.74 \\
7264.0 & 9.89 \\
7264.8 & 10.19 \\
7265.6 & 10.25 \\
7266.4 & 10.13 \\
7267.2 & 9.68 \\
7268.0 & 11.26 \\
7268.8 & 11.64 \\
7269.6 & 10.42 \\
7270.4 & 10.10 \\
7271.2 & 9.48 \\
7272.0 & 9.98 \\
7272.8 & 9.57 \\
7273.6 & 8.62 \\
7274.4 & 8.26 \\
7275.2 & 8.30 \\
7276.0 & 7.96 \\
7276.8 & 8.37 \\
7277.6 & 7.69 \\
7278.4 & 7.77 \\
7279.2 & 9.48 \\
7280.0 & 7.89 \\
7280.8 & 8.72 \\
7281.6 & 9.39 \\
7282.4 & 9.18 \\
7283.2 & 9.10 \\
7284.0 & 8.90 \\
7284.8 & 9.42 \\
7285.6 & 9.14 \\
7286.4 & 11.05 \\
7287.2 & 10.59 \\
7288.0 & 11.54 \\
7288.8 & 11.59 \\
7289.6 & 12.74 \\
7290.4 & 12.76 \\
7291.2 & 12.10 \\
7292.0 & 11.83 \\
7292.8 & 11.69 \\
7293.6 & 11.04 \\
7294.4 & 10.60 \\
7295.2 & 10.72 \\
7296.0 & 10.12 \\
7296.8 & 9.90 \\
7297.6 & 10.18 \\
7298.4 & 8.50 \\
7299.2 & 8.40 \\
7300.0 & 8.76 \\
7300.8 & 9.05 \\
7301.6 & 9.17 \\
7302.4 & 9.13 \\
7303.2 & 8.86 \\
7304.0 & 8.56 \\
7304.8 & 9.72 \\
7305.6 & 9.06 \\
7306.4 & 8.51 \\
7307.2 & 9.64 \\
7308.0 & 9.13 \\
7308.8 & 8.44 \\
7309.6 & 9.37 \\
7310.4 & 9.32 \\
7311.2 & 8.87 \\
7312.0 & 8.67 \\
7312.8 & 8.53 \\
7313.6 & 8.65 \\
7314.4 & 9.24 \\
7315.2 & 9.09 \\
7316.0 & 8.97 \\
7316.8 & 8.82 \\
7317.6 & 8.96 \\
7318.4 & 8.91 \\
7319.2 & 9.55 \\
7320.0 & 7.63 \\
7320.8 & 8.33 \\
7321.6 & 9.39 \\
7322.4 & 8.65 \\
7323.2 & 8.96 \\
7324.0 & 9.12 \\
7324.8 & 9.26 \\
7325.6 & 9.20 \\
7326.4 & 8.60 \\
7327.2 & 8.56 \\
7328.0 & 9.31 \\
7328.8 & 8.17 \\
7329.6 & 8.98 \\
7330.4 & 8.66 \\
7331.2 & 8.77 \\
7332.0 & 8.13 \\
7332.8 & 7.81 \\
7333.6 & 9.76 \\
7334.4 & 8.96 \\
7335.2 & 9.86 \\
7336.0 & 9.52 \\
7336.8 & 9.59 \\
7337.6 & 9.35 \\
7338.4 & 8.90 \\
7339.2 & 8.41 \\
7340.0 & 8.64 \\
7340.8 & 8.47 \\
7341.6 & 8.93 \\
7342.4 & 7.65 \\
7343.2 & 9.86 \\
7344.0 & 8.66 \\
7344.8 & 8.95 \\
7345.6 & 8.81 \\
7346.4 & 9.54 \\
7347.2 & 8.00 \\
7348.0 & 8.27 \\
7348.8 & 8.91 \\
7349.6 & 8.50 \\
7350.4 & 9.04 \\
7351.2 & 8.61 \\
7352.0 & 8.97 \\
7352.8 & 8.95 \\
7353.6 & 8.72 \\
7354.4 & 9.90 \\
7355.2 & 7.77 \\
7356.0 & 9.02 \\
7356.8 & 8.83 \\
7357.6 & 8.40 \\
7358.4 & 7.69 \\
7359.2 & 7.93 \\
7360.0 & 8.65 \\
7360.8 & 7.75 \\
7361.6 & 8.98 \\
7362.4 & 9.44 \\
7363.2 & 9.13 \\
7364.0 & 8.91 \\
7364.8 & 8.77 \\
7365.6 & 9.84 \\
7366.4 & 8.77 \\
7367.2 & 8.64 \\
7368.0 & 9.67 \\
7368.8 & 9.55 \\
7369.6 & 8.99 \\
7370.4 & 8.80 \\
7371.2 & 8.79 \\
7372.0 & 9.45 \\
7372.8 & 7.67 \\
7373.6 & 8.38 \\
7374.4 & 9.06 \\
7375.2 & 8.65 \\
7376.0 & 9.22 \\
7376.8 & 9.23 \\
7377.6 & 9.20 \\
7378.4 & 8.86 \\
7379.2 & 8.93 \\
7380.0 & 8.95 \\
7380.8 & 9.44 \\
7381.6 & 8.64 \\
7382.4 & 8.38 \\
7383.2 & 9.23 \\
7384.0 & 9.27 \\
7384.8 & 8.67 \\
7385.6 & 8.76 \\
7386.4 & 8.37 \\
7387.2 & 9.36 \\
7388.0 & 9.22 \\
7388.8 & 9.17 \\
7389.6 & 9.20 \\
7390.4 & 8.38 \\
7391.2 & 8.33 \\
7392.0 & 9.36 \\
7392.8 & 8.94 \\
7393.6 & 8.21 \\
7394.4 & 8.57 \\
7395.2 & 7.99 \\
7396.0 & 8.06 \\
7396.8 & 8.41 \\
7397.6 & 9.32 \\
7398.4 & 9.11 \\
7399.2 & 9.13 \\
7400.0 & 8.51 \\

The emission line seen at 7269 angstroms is H-alpha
